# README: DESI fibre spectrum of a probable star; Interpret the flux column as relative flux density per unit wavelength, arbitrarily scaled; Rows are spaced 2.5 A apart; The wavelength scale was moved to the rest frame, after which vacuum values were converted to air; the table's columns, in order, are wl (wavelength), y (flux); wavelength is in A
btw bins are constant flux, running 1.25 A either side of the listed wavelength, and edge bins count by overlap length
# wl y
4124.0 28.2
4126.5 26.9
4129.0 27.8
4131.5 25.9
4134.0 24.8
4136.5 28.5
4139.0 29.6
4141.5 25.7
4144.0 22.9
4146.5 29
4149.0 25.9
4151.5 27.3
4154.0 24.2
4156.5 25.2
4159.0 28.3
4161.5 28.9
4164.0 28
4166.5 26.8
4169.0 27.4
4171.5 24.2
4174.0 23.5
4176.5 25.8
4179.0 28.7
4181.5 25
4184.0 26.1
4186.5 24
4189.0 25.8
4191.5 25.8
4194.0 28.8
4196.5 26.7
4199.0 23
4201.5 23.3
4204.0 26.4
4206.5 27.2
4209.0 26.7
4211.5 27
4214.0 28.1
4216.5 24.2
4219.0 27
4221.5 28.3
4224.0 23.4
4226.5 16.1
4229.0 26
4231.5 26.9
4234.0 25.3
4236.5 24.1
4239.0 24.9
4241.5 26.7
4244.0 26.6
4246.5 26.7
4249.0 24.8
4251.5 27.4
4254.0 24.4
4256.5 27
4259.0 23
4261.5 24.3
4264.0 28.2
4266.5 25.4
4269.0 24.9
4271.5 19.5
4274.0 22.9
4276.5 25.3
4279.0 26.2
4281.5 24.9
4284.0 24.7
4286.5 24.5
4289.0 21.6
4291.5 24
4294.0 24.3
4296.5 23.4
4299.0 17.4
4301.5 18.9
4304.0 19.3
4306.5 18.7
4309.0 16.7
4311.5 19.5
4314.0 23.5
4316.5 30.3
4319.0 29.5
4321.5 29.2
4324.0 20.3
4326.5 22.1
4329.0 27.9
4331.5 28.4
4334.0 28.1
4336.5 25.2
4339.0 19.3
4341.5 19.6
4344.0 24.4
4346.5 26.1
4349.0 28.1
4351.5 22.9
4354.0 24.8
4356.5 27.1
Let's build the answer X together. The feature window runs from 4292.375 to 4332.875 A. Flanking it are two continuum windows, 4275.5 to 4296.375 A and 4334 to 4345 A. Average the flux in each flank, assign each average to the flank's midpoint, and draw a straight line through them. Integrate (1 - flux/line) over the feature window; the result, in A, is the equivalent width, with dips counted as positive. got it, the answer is 0.7 A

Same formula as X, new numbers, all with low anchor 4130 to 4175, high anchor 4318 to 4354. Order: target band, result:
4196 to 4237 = 1.1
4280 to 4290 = 0.5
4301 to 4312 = 2.9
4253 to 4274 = 0.9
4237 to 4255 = -0.1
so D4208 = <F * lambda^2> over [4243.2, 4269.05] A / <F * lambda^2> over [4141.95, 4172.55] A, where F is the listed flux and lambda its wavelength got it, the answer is 1.0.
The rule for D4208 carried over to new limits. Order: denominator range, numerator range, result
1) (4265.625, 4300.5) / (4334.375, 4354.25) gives 1.05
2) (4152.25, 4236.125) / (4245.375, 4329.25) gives 0.96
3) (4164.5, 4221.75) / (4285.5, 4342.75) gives 0.94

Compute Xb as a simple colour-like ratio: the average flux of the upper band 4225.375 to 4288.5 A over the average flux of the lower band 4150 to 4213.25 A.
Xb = 0.9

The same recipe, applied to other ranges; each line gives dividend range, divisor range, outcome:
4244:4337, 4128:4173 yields 0.91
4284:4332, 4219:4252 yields 0.92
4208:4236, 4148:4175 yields 0.96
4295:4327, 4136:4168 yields 0.83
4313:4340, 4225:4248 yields 1.04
